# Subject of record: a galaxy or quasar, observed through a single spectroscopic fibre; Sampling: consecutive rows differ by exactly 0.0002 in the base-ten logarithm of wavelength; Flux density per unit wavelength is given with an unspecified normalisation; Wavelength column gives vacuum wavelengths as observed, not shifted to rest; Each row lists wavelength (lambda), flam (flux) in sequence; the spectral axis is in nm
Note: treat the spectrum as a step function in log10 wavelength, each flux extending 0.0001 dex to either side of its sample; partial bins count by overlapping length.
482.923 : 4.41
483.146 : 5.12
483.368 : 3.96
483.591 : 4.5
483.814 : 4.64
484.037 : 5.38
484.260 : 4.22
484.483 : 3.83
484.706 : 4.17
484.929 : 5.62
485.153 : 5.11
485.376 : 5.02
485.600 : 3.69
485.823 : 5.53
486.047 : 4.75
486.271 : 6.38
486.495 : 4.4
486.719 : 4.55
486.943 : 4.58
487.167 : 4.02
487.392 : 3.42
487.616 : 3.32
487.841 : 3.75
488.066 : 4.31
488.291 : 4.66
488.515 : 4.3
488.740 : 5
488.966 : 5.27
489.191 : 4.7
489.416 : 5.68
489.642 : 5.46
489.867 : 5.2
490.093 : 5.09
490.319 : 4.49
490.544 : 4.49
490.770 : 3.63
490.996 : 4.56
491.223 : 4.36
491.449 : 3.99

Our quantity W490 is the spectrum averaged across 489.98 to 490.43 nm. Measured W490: 4.79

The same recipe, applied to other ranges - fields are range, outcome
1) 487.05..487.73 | 3.59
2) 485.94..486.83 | 5.02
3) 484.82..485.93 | 4.99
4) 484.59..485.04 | 4.89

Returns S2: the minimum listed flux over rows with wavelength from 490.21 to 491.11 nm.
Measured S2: 3.63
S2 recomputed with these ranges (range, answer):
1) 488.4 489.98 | 4.3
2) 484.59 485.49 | 4.17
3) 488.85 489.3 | 4.7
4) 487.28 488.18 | 3.32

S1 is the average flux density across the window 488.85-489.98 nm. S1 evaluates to 5.26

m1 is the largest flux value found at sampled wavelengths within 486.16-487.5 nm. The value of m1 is 6.38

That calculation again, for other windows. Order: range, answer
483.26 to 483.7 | 4.5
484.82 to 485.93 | 5.62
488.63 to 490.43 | 5.68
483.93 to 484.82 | 5.38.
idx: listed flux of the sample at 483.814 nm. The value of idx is 4.64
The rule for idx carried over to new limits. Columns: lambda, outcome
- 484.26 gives 4.22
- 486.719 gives 4.55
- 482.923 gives 4.41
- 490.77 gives 3.63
